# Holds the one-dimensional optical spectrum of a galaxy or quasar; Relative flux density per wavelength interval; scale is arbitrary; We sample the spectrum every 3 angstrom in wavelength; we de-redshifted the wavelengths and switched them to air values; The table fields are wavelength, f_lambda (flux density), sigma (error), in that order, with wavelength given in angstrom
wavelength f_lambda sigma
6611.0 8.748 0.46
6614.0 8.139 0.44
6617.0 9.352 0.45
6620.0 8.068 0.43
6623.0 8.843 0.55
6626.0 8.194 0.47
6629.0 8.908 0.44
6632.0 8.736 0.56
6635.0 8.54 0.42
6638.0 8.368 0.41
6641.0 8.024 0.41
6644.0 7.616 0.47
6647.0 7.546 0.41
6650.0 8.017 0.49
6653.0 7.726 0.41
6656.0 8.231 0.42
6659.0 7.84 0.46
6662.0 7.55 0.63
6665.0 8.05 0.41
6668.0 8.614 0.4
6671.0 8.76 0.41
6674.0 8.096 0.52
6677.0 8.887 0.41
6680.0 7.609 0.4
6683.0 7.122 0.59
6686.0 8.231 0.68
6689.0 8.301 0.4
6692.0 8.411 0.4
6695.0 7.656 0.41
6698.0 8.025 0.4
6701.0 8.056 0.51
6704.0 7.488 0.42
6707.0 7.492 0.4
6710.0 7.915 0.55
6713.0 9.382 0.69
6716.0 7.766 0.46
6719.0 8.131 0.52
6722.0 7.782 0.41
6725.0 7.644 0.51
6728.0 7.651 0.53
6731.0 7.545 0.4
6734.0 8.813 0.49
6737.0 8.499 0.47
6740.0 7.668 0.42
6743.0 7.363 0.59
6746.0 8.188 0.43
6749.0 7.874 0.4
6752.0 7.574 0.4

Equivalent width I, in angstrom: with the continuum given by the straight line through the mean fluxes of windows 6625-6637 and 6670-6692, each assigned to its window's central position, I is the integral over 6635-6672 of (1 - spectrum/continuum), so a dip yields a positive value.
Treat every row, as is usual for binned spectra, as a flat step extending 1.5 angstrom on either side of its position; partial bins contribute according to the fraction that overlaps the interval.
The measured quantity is 1.6 angstrom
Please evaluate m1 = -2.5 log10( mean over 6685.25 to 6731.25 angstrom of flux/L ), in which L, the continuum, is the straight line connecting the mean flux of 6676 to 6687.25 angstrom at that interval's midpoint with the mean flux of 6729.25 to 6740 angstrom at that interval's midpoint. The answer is 0.01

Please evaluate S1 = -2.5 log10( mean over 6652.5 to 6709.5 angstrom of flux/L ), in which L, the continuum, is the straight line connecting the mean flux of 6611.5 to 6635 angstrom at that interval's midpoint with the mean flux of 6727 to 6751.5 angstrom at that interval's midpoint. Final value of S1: 0.04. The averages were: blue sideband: 8.61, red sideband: 7.94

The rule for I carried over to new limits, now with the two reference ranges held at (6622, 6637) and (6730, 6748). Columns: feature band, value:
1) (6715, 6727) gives 0.44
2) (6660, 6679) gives 0.25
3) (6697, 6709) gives 0.67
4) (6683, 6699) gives 0.49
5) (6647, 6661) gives 0.98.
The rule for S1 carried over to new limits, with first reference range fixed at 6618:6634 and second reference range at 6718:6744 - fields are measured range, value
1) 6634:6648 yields 0.06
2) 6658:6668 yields 0.05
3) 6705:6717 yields -0.01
